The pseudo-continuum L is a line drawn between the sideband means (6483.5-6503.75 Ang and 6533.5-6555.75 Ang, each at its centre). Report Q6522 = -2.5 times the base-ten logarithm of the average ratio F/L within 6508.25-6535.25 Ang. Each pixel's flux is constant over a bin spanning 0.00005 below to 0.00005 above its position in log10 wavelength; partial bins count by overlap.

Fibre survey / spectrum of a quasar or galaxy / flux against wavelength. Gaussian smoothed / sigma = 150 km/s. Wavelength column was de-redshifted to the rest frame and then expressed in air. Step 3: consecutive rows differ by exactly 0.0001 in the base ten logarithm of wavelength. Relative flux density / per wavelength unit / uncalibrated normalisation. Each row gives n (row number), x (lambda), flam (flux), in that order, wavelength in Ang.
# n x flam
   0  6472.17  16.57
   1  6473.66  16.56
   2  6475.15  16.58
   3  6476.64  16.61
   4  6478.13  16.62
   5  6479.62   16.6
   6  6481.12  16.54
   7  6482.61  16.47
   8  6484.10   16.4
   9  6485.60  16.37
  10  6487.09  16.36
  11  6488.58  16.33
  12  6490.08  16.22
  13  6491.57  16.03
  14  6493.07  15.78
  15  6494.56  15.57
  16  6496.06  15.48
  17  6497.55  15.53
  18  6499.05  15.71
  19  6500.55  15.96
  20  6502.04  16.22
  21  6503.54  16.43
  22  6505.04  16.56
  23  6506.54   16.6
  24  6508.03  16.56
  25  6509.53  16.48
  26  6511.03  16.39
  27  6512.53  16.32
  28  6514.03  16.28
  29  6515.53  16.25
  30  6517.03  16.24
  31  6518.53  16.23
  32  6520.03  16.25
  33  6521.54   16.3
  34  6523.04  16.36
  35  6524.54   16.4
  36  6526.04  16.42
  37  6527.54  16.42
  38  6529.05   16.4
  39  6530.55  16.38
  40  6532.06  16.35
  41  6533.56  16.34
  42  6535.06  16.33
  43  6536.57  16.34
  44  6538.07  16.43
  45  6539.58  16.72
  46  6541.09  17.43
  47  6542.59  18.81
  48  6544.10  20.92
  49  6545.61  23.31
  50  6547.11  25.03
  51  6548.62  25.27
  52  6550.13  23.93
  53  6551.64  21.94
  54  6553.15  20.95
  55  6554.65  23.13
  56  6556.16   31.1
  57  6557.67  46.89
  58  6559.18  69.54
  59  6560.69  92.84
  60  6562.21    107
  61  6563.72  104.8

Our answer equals 0.13 mag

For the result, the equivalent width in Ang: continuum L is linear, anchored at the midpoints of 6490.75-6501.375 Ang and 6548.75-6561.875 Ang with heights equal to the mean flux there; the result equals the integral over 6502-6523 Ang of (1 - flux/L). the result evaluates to 6.0 Ang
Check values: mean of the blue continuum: 15.7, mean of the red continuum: 42.6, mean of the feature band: 16.4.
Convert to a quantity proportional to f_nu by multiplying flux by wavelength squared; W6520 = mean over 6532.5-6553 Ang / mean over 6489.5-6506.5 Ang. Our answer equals 1.3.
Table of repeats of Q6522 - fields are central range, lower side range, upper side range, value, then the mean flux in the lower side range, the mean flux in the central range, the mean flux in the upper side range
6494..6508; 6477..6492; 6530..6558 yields 0.11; 16.4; 16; 21.4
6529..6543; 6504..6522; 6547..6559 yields 0.38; 16.4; 16.7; 29.4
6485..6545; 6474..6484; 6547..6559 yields 0.34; 16.6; 16.5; 29.4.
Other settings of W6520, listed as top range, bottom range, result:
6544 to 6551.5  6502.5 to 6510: 1.46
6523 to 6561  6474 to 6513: 1.54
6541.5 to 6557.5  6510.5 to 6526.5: 1.50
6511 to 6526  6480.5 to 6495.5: 1.02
